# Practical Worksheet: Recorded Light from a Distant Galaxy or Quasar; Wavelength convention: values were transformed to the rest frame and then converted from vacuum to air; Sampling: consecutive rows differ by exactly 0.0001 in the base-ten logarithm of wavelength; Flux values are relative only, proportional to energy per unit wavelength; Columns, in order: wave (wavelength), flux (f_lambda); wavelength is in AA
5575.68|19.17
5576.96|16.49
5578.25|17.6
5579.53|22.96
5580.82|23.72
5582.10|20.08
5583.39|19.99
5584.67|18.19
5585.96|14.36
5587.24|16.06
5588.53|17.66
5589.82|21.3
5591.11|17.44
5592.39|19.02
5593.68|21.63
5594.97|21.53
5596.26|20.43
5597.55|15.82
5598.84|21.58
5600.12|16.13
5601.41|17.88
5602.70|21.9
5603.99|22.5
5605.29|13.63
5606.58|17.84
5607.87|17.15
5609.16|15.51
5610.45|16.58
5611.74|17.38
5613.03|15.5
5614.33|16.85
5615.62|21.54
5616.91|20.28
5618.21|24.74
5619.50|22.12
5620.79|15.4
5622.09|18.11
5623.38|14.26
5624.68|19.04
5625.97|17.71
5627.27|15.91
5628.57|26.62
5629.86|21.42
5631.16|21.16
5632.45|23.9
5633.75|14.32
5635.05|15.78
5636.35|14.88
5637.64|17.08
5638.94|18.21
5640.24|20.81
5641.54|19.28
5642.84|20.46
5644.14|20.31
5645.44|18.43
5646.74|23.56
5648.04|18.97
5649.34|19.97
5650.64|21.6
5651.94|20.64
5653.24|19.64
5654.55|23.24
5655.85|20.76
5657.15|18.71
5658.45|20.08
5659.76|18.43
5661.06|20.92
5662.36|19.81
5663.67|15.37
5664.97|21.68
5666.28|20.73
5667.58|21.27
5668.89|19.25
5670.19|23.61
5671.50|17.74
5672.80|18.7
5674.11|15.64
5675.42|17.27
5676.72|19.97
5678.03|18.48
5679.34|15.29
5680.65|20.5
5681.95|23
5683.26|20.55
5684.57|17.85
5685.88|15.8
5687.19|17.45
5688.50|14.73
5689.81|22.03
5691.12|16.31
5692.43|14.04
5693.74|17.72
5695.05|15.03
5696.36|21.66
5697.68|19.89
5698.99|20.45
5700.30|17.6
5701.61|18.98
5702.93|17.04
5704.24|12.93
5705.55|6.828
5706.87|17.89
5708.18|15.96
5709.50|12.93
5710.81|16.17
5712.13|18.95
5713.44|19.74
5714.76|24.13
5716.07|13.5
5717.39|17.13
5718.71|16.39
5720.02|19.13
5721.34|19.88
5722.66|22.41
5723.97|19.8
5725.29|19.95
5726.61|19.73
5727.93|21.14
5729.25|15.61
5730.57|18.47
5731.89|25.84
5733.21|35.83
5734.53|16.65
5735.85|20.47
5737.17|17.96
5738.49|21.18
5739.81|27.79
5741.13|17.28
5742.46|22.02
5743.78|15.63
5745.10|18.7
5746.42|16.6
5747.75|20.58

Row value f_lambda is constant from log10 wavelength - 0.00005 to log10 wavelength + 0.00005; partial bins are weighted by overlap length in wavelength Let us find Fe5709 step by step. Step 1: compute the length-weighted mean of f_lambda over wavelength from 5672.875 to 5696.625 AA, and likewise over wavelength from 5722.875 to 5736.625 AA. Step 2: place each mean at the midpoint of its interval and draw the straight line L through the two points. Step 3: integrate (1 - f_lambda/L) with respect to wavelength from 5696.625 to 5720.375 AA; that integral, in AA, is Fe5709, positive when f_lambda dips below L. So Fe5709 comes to 3.2 AA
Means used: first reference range 17.9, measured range 17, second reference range 21.4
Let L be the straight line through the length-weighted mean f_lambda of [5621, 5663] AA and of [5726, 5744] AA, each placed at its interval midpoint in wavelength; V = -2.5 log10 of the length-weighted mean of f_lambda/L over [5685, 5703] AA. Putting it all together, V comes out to 0.15 mag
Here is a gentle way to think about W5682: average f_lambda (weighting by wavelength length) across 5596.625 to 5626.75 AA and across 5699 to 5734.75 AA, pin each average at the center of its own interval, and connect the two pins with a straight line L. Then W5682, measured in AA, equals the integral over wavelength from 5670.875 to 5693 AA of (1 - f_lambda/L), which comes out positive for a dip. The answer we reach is 0.6 AA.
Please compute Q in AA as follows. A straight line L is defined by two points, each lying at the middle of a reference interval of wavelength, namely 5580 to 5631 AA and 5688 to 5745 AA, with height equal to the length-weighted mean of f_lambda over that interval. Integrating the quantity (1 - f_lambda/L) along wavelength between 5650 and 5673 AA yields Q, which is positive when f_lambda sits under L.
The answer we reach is -1.6 AA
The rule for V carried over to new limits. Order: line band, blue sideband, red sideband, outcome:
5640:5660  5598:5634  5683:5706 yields -0.13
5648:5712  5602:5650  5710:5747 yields 0.06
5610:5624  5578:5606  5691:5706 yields 0.01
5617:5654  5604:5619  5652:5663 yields -0.01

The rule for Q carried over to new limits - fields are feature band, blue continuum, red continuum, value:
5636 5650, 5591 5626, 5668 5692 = -0.6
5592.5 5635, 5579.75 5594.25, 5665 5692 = 0.3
